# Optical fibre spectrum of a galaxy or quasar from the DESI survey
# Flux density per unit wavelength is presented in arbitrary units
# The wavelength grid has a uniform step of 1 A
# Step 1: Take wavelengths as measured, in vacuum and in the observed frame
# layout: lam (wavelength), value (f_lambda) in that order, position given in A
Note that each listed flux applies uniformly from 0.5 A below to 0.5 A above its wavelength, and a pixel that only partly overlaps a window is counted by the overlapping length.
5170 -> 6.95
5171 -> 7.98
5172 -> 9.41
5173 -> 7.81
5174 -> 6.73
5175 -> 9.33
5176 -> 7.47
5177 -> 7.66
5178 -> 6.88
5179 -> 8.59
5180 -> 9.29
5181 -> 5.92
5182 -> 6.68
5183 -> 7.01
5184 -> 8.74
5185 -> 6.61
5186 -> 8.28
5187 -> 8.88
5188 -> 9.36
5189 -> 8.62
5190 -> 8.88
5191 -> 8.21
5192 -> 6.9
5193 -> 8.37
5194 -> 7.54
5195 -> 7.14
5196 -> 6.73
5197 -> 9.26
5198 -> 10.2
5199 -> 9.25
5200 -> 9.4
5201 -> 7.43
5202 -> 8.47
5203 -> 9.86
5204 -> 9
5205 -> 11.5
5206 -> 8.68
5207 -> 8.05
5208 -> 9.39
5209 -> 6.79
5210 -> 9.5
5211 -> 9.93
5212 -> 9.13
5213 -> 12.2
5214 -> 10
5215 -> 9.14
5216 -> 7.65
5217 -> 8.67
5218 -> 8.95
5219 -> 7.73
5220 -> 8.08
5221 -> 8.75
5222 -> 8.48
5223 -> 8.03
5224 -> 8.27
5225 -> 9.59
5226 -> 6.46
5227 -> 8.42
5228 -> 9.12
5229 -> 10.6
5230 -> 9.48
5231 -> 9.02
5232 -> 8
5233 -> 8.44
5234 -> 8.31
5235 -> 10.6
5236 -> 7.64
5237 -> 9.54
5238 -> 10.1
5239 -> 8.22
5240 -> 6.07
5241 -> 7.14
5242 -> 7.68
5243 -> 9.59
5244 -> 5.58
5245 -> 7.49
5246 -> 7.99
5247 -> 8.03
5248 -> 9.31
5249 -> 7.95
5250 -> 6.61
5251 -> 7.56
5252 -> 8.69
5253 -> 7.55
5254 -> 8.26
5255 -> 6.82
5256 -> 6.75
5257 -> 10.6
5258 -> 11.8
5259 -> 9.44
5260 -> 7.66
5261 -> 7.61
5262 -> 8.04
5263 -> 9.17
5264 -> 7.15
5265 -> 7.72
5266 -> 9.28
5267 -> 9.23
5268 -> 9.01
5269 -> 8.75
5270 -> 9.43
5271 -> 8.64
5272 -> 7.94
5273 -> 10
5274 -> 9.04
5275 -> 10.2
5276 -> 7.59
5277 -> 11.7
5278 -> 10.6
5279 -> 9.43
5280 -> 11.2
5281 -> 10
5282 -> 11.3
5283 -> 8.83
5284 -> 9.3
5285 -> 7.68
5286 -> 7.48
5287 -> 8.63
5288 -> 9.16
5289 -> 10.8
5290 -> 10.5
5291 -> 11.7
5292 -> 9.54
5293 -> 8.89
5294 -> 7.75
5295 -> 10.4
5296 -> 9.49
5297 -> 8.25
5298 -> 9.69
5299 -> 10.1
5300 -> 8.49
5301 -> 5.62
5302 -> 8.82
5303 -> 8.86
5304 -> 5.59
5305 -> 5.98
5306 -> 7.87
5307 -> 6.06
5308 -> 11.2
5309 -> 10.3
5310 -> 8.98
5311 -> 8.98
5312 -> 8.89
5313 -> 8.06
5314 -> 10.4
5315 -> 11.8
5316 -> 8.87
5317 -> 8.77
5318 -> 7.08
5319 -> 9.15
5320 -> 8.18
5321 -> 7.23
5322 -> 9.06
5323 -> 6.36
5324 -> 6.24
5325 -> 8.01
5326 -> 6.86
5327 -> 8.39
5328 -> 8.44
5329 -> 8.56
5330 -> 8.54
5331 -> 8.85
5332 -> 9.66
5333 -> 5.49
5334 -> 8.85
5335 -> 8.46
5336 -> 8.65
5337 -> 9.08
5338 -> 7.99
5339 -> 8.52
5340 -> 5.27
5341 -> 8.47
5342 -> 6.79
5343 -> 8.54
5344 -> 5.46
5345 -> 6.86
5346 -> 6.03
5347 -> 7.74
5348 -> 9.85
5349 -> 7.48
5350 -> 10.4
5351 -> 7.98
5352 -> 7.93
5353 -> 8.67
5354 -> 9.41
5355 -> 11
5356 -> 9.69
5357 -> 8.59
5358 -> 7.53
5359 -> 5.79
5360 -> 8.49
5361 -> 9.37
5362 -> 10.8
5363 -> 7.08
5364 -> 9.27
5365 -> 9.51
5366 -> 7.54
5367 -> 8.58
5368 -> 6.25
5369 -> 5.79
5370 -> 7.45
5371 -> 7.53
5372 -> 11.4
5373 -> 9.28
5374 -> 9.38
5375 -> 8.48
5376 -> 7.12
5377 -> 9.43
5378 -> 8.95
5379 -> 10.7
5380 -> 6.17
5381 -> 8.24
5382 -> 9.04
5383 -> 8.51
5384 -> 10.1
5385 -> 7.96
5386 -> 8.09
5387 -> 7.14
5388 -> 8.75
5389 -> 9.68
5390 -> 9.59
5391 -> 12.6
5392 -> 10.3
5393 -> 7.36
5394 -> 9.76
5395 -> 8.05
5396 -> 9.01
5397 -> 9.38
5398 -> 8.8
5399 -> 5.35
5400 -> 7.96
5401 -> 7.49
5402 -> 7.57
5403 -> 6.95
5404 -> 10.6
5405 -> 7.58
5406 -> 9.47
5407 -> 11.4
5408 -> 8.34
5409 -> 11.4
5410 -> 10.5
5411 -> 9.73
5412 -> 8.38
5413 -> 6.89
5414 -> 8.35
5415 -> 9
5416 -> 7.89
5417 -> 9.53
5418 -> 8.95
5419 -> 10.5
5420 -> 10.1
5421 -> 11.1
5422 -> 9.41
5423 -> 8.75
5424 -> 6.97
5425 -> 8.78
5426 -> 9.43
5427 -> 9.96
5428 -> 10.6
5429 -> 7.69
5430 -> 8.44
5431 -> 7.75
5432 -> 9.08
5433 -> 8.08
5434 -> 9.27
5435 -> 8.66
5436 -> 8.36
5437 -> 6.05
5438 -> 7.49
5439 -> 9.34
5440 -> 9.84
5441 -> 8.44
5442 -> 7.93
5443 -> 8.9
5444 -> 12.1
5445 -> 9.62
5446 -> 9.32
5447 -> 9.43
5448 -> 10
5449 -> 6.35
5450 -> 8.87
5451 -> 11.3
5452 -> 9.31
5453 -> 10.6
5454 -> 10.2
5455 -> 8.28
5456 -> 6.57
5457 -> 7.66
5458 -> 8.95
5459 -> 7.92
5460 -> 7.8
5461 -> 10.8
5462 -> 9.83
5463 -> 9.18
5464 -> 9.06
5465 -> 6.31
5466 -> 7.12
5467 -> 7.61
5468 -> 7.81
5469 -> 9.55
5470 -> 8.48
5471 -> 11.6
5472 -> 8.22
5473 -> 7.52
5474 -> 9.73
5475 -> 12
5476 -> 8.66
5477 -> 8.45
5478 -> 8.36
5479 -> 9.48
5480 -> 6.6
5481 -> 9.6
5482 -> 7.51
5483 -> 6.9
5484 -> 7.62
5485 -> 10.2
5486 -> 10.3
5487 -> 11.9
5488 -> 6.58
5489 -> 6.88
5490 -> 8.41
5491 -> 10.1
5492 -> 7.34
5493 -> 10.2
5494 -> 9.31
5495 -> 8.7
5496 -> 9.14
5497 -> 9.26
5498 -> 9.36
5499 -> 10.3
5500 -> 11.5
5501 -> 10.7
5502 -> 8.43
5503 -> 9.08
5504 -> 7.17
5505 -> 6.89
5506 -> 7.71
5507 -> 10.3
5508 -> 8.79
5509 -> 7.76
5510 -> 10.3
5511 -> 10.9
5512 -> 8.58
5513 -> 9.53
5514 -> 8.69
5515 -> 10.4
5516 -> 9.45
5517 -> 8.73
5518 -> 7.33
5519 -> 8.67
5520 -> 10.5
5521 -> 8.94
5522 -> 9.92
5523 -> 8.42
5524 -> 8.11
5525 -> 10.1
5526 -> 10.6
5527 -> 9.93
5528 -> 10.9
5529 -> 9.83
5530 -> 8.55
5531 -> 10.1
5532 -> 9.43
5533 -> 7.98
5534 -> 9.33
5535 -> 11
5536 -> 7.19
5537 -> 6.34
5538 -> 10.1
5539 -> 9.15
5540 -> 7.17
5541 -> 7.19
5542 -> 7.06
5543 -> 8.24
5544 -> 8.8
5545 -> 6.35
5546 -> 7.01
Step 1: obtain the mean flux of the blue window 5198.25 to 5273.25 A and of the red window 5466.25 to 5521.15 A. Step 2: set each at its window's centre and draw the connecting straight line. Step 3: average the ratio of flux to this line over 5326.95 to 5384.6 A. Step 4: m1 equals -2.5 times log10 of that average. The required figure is 0.06 mag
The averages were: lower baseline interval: 8.62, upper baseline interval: 8.97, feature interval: 8.33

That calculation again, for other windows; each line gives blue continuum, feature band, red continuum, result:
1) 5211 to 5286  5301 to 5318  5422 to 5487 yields 0.02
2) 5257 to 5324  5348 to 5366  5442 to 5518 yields 0.02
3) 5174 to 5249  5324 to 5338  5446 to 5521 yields 0.06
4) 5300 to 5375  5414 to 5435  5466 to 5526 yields -0.05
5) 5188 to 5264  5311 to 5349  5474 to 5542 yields 0.08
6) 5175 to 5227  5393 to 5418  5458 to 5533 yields 0.02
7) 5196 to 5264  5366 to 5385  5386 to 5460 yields 0.05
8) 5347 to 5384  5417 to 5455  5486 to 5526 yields -0.03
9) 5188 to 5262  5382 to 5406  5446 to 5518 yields 0.02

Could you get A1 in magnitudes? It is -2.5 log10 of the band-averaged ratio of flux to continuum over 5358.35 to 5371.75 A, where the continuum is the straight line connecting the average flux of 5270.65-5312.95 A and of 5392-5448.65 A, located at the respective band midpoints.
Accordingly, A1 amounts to 0.121 mag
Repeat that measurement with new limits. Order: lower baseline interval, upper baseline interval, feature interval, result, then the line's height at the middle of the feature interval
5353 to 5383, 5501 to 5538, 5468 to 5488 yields -0.01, 8.94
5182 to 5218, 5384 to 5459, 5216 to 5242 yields 0.02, 8.71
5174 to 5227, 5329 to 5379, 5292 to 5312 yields -0.02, 8.35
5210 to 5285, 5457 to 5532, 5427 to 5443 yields 0.05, 8.95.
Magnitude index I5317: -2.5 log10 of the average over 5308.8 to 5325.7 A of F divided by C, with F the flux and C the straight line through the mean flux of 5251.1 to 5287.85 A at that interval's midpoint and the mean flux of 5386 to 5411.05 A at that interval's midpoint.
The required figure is 0.05 mag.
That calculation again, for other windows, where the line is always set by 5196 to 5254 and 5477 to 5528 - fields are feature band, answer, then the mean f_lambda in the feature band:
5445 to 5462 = -0.004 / 9.01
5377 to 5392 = -0.020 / 9.03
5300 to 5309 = 0.136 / 7.71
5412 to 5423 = -0.024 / 9.12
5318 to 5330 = 0.120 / 7.86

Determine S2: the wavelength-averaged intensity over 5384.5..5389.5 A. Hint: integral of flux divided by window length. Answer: 8.32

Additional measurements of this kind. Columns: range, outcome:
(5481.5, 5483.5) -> 7.21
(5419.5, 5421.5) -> 10.6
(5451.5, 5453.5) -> 9.96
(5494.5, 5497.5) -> 9.03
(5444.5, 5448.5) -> 9.59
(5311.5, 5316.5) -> 9.6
